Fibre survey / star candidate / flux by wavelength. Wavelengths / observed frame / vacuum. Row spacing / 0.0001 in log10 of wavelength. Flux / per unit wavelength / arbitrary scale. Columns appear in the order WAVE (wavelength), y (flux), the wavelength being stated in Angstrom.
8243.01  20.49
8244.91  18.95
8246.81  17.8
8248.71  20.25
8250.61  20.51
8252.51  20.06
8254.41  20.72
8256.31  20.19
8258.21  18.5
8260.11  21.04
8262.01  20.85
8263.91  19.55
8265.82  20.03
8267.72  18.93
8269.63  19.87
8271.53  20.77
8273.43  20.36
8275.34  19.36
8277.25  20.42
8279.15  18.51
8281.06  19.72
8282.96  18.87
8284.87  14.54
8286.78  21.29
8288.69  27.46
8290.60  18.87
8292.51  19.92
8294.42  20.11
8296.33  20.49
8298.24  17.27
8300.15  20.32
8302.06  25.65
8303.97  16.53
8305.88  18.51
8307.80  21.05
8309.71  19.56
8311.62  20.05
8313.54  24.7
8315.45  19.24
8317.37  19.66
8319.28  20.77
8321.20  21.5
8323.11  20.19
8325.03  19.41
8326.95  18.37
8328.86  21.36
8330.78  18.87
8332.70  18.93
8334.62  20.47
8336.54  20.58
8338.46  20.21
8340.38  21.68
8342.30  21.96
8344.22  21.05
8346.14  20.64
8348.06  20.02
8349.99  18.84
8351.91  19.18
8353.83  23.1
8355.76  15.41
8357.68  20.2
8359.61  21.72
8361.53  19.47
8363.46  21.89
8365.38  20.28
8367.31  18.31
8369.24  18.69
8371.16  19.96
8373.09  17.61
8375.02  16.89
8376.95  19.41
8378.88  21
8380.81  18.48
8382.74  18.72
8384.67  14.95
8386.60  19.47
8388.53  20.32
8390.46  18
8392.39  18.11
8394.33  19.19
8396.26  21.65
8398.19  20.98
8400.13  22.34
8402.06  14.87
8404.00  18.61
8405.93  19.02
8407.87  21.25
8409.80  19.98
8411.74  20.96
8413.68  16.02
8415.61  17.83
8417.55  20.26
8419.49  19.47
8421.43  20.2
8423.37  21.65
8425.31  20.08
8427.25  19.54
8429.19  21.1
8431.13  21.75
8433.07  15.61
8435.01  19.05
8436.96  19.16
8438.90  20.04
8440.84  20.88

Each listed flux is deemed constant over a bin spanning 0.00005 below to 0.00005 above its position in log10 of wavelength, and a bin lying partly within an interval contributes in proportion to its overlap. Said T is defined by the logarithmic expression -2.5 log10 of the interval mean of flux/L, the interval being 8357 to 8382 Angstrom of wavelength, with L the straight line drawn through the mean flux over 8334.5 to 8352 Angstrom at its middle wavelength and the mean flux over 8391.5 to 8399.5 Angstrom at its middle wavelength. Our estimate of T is 0.04 mag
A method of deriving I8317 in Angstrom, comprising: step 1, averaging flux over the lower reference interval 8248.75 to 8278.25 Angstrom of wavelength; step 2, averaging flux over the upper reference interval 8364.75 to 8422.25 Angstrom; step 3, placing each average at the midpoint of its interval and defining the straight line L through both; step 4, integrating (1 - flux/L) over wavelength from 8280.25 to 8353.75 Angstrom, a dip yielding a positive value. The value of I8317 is -2.14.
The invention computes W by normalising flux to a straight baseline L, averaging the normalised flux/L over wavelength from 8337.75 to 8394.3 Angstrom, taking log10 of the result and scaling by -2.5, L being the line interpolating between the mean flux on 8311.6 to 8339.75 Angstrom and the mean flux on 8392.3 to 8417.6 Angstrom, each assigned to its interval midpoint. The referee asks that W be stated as 0.02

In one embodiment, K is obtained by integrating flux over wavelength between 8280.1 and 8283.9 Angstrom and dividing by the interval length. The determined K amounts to 19.3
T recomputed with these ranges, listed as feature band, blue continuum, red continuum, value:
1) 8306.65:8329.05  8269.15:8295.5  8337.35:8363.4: -0.014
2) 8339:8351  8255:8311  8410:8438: -0.050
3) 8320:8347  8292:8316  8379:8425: -0.021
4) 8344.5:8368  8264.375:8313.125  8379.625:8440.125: -0.019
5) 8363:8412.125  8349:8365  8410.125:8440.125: 0.031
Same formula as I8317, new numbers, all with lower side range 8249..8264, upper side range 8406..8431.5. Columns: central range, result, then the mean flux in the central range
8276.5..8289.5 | 0.1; 20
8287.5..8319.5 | -0.7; 20.6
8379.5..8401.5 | 0.8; 19.2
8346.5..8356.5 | 0.3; 19.5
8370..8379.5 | 0.5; 18.9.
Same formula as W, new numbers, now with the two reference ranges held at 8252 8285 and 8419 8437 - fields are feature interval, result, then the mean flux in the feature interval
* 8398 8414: 0.02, 19.4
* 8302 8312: 0.00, 19.8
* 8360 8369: -0.01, 20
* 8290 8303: -0.04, 20.4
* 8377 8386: 0.07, 18.4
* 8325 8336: 0.01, 19.6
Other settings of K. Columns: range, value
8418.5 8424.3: 20.4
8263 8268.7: 19.5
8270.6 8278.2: 20.2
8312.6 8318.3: 21.2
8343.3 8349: 20.6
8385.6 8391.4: 19.3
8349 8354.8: 20.3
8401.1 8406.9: 17.5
